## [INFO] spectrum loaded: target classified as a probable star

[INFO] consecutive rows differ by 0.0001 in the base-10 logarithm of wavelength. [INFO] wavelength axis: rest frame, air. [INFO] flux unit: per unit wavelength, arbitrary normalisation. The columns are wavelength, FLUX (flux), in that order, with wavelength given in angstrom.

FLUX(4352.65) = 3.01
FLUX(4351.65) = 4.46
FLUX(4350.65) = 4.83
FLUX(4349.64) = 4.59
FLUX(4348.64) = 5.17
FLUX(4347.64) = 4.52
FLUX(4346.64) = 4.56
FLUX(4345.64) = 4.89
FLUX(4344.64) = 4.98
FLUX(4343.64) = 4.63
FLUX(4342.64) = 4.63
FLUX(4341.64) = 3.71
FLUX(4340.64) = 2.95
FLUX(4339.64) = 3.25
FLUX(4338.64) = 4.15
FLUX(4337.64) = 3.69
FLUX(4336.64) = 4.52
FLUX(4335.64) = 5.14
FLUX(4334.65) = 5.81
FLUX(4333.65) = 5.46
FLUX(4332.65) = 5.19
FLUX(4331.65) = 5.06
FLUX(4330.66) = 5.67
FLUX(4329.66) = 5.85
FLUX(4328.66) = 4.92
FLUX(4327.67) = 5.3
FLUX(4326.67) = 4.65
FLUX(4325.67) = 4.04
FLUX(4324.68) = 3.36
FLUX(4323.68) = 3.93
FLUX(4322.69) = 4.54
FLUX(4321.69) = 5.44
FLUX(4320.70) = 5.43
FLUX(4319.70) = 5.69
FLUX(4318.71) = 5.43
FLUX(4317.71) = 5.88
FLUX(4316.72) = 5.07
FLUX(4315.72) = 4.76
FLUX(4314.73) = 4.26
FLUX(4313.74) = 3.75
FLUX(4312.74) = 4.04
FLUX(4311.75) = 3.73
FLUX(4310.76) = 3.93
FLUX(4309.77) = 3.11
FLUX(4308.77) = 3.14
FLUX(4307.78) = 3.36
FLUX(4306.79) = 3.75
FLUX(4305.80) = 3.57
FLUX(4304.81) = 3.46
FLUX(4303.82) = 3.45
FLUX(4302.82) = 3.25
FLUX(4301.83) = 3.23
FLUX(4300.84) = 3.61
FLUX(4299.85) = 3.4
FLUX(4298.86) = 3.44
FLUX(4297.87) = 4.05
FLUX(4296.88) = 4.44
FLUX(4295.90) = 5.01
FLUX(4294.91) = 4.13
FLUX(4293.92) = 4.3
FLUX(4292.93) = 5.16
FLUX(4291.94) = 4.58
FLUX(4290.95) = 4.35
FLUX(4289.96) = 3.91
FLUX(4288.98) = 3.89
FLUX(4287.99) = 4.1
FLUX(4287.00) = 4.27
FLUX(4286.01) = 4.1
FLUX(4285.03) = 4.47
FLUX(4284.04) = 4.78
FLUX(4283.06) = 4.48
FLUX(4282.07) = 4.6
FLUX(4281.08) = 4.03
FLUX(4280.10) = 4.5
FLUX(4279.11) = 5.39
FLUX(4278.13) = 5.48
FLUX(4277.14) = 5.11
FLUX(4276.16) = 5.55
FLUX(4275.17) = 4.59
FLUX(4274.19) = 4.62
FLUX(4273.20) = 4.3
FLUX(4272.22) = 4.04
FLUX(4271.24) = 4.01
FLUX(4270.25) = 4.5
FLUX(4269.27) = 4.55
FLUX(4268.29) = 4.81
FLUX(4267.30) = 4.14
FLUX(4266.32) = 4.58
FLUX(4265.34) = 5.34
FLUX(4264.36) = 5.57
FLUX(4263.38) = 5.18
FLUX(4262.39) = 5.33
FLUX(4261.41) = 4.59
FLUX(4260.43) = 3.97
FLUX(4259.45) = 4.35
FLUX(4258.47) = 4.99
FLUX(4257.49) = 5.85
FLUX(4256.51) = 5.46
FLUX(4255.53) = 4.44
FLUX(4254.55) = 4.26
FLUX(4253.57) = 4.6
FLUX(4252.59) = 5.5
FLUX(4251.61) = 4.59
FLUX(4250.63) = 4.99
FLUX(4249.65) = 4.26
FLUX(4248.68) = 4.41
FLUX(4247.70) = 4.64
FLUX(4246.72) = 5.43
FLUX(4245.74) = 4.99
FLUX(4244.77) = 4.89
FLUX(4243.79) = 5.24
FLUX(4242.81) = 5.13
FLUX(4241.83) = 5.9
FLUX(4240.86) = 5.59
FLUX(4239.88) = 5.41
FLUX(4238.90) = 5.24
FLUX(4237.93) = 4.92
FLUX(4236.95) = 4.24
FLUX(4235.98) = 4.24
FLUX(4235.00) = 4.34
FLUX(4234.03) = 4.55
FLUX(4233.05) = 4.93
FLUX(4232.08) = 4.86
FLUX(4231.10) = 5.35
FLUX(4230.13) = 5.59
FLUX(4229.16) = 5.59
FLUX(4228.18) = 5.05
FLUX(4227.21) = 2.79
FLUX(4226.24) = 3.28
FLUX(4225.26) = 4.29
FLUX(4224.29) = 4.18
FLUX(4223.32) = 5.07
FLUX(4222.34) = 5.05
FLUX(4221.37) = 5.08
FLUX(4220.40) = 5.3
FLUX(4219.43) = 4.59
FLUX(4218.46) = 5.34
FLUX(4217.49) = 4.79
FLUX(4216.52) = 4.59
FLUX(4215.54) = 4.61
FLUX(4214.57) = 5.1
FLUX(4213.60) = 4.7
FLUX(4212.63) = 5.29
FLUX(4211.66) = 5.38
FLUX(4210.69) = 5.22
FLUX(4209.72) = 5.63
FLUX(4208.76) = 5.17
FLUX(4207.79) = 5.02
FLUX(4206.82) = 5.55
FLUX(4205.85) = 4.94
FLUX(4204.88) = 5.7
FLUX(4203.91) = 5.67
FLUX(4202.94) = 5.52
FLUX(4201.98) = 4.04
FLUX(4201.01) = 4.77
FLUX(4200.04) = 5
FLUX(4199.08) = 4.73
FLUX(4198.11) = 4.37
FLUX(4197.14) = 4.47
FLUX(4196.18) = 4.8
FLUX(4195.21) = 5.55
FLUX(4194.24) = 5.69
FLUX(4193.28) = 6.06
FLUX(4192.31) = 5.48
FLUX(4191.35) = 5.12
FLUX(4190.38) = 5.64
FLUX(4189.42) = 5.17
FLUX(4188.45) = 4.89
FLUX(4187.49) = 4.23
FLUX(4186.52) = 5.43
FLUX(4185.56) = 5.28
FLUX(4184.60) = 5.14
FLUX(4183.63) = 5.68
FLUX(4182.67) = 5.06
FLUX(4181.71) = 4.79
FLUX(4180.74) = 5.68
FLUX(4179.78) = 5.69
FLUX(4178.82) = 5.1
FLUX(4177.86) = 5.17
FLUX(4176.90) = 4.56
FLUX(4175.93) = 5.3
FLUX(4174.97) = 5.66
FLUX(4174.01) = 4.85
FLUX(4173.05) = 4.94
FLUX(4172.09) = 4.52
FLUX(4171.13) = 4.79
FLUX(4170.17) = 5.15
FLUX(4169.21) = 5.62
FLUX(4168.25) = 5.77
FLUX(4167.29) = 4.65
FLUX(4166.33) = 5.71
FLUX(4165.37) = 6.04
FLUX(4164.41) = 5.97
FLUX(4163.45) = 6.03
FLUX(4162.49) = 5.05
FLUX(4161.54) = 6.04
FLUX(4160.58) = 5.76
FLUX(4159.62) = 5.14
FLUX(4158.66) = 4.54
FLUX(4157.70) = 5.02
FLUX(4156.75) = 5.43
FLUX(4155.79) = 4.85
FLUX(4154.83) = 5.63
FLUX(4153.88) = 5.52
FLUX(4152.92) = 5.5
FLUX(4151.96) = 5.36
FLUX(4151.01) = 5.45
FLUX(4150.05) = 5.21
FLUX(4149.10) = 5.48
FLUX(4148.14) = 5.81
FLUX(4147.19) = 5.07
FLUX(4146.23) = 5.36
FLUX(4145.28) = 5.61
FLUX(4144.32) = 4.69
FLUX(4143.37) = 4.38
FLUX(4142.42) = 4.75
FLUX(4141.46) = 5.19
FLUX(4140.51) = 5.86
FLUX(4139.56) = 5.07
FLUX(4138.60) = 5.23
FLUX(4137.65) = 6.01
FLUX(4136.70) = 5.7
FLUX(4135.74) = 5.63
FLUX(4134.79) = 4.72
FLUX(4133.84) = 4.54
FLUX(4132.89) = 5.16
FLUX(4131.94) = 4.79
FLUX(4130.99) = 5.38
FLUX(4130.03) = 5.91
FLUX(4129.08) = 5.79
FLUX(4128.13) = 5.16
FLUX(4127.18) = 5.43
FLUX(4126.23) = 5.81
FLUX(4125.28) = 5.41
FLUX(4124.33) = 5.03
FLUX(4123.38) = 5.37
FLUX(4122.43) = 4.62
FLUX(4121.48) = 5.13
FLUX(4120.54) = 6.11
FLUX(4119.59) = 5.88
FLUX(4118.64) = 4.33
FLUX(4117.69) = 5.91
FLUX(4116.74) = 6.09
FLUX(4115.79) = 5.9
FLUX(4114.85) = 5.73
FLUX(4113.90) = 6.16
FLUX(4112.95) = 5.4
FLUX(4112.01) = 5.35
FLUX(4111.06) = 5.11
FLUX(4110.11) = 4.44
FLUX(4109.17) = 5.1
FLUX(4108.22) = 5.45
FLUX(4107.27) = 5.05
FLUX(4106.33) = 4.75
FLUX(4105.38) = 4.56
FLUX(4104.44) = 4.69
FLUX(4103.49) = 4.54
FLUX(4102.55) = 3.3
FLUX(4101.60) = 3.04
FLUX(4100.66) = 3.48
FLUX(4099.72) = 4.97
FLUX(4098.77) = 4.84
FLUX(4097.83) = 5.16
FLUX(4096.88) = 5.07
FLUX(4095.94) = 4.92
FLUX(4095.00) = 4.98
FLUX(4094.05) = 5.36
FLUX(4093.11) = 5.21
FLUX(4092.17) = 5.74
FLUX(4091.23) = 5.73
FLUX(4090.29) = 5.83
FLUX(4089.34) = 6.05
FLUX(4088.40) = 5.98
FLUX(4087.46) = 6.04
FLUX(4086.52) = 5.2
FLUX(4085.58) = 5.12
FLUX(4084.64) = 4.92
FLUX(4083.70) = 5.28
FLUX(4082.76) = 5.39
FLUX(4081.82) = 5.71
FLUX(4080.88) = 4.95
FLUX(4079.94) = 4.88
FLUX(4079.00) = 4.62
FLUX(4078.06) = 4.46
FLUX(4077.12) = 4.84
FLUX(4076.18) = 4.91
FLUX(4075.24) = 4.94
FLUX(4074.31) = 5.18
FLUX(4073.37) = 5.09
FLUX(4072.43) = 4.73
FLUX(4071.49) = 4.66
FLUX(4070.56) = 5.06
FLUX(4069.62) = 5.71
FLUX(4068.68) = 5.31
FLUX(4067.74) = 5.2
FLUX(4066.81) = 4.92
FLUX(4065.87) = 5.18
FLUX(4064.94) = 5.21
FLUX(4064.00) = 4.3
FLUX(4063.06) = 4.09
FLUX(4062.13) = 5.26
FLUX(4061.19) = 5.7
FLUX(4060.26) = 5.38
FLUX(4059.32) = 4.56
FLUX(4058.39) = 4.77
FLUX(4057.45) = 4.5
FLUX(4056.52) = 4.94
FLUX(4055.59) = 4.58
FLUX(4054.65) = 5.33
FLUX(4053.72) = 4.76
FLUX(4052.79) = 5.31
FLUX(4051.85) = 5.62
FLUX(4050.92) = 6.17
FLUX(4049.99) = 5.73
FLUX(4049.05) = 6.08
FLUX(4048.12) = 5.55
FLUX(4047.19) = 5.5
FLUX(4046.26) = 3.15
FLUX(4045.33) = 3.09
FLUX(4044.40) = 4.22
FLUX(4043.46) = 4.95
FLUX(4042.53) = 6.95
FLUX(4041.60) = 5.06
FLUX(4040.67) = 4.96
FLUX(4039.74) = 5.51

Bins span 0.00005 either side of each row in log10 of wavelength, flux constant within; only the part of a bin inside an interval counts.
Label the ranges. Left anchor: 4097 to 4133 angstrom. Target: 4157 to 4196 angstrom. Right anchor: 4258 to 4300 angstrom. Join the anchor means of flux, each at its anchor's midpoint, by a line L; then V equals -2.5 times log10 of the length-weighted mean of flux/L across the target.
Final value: -0.08 mag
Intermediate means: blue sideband 5.11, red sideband 4.54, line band 5.3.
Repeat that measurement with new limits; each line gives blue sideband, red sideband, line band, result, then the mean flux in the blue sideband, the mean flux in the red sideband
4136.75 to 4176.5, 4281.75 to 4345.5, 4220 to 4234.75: 0.04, 5.32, 4.35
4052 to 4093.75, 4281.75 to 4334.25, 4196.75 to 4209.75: -0.07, 5.13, 4.36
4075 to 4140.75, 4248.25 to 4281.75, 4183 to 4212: -0.05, 5.19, 4.76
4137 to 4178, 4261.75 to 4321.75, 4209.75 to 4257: -0.02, 5.3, 4.39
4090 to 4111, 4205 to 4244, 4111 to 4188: -0.10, 4.82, 4.93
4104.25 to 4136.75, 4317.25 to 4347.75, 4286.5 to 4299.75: 0.14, 5.3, 4.75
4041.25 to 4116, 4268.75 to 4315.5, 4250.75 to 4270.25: -0.13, 5.06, 4.17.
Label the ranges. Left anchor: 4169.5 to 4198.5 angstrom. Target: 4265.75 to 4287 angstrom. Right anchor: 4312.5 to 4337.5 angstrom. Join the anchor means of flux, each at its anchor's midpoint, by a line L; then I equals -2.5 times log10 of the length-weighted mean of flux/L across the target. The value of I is 0.09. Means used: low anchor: 5.15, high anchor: 4.92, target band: 4.6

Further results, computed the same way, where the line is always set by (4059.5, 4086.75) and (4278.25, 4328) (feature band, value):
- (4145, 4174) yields -0.13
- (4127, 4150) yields -0.10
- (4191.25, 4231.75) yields -0.10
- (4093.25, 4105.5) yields 0.09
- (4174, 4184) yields -0.12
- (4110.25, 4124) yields -0.12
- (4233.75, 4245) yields -0.12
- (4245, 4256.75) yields -0.08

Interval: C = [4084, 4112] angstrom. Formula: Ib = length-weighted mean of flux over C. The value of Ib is 4.99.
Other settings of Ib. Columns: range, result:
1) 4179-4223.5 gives 5.13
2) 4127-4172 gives 5.33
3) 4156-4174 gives 5.32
